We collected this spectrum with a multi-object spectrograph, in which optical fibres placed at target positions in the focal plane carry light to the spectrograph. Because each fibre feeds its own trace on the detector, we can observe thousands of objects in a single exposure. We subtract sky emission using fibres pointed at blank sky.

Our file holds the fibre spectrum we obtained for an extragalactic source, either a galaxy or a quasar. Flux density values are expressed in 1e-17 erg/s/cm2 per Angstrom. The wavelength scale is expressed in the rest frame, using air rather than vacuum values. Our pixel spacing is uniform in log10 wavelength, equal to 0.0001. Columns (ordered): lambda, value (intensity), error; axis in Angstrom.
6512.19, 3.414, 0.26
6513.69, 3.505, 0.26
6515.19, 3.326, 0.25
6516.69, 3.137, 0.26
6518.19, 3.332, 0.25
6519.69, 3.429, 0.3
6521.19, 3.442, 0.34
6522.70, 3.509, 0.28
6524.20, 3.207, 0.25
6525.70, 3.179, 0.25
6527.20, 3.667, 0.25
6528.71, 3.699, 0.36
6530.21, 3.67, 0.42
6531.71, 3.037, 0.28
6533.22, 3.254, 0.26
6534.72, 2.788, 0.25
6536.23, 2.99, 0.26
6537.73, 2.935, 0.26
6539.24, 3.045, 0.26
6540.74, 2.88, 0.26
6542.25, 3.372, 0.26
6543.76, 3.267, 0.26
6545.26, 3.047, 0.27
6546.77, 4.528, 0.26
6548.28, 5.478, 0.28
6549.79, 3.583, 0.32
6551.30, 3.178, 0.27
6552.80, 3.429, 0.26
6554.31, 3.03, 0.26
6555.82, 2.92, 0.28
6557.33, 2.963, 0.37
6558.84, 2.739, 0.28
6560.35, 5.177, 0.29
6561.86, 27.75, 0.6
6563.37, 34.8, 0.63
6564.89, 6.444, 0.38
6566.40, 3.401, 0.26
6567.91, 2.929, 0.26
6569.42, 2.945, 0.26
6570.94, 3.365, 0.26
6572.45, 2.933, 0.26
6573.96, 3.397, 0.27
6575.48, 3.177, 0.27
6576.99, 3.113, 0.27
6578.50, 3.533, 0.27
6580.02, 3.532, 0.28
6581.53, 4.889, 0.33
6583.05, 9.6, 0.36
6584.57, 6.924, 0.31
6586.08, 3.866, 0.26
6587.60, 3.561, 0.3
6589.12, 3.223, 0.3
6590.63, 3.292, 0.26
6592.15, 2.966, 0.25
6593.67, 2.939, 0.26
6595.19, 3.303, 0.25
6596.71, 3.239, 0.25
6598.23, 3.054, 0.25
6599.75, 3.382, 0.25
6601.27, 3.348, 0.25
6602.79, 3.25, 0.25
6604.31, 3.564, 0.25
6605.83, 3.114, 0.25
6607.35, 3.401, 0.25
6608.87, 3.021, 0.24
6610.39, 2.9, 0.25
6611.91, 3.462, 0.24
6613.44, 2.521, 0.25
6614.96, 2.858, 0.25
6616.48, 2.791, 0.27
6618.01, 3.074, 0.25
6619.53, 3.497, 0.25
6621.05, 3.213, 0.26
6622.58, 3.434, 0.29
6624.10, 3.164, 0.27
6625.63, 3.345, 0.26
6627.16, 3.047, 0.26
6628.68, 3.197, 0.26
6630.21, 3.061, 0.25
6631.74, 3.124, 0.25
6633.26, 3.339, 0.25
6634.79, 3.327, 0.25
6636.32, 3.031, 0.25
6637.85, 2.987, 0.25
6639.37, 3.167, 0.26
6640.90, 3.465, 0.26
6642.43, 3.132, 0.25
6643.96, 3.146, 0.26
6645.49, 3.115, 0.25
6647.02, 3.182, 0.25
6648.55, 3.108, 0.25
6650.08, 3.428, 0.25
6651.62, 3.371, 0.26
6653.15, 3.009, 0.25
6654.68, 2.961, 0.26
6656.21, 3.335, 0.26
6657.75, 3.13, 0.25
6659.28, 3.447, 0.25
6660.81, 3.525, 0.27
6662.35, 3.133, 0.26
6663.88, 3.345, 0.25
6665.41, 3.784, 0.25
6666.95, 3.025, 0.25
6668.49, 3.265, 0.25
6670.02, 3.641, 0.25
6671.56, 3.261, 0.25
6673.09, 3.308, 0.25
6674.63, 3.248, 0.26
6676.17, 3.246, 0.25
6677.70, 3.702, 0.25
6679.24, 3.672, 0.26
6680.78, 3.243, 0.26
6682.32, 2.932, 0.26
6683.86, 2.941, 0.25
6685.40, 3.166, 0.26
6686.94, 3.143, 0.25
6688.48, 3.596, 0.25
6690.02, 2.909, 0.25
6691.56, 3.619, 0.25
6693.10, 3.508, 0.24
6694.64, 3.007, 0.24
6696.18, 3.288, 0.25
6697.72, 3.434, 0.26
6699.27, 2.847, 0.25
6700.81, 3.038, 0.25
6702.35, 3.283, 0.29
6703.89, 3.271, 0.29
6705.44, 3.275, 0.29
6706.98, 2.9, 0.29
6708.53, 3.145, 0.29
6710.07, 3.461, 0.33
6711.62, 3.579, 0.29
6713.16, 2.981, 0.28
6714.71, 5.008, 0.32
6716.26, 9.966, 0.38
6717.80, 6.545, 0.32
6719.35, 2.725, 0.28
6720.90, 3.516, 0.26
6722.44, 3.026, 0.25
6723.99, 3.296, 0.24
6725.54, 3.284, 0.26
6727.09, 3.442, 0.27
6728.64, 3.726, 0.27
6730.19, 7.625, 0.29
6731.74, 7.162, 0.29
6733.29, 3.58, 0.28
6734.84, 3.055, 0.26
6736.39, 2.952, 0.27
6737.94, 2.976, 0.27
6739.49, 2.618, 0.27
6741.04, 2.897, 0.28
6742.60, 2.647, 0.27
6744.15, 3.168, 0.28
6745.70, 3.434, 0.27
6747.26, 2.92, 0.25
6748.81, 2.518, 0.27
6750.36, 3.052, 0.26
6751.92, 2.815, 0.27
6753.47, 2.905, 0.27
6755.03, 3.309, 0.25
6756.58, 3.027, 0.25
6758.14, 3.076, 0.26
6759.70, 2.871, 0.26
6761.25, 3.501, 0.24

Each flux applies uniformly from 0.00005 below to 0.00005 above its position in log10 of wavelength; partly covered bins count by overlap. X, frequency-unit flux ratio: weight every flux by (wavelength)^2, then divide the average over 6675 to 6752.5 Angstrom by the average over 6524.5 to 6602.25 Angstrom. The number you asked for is 0.80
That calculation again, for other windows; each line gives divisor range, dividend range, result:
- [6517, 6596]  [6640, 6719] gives 0.77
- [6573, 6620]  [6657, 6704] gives 0.94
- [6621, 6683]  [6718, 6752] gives 1.11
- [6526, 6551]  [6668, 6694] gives 1.01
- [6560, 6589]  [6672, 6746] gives 0.54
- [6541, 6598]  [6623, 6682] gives 0.64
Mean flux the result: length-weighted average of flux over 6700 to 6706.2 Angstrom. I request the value 3.22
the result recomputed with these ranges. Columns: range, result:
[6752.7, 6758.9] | 3.08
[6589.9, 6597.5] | 3.14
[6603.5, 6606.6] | 3.34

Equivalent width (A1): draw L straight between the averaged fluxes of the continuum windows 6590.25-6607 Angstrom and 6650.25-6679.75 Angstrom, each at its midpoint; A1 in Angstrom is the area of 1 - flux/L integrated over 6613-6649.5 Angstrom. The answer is 1.49 Angstrom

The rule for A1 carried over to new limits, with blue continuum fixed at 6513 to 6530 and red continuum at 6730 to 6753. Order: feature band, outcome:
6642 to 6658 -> 1.20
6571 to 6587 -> -4.76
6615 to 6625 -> 0.74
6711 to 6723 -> -4.41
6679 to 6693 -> 0.80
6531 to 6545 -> 1.44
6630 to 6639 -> 0.73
